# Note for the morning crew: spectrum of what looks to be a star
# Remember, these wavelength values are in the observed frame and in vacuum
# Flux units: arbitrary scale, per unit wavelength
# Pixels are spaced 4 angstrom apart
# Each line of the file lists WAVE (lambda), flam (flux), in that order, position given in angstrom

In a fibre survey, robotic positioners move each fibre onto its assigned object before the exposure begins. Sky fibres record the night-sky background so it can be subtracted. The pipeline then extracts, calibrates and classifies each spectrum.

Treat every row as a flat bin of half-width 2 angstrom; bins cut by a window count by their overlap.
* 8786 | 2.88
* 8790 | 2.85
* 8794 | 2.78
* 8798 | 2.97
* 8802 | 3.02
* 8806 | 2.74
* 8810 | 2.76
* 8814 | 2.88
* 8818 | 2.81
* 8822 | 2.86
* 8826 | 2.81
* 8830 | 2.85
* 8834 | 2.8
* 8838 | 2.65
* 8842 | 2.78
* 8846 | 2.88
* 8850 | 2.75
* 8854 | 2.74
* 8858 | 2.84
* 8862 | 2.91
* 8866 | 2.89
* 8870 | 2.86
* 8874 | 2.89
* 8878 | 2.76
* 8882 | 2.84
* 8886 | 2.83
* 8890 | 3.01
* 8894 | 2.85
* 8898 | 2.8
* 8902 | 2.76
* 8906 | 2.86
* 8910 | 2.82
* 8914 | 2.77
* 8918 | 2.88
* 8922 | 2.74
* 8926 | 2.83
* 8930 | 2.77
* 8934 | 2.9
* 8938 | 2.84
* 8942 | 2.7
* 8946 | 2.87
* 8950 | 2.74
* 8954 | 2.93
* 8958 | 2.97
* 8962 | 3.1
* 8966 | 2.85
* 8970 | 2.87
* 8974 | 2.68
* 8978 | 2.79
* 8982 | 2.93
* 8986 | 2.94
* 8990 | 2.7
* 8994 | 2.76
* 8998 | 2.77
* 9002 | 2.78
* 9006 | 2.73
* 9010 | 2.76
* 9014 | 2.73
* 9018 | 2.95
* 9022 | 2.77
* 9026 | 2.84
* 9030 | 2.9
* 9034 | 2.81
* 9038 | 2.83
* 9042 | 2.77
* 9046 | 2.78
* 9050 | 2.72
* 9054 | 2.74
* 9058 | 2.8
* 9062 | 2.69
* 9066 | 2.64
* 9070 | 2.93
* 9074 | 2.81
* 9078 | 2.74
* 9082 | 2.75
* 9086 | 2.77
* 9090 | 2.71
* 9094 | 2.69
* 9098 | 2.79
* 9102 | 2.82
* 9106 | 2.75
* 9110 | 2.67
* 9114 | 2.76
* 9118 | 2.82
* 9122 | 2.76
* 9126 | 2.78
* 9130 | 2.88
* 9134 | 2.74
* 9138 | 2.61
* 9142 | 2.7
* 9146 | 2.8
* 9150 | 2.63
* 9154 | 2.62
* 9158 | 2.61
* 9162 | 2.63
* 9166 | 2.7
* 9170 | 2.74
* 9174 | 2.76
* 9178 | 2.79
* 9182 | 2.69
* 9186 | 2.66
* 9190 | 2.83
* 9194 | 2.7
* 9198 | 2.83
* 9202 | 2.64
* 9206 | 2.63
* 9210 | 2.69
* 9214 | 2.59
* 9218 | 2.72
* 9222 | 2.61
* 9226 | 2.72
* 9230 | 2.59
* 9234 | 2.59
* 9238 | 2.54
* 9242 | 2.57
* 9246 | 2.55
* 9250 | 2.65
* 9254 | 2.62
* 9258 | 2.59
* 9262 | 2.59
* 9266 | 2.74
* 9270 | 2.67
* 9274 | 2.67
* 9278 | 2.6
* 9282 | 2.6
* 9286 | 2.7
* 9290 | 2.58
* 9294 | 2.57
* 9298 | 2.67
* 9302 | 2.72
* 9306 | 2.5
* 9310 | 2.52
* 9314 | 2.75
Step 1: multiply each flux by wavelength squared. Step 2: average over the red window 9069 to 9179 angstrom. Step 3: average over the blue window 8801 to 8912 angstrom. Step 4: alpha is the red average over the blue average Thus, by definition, 1.03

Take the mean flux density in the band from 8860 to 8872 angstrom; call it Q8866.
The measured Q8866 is 2.89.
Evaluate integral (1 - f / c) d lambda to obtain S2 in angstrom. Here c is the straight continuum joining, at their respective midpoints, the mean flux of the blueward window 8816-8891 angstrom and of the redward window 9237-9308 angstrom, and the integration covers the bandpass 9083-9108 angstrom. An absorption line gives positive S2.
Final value -0.4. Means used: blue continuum 2.83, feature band 2.75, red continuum 2.62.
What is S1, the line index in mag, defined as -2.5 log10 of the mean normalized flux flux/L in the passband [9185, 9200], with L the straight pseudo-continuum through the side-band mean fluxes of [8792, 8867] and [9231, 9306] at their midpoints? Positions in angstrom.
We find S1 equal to -0.04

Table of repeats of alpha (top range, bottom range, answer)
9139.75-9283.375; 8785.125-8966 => 1.01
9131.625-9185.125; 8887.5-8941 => 1.00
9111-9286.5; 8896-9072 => 1.00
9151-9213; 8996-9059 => 1.00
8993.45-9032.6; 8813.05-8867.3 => 1.03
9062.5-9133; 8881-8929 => 1.02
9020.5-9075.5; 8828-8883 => 1.03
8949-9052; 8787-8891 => 1.03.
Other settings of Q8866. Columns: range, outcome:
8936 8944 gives 2.77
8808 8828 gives 2.82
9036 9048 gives 2.79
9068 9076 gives 2.87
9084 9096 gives 2.72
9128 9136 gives 2.81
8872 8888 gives 2.83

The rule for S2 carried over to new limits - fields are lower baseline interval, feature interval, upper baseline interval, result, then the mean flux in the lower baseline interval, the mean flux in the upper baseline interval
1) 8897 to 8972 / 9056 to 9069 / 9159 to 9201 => 0.26 angstrom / 2.84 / 2.73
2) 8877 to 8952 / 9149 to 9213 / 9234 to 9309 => -0.68 angstrom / 2.82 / 2.62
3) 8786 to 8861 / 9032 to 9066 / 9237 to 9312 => -0.52 angstrom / 2.82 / 2.61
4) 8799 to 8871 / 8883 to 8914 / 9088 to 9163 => -0.42 angstrom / 2.83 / 2.73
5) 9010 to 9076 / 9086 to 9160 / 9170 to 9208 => 0.69 angstrom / 2.79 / 2.73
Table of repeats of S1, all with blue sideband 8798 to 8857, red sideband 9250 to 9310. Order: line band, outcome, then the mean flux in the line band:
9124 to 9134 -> -0.05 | 2.81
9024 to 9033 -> -0.05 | 2.86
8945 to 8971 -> -0.06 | 2.91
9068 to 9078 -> -0.05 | 2.84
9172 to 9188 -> -0.02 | 2.73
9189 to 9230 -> -0.01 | 2.69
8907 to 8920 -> -0.02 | 2.83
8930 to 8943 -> -0.02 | 2.82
